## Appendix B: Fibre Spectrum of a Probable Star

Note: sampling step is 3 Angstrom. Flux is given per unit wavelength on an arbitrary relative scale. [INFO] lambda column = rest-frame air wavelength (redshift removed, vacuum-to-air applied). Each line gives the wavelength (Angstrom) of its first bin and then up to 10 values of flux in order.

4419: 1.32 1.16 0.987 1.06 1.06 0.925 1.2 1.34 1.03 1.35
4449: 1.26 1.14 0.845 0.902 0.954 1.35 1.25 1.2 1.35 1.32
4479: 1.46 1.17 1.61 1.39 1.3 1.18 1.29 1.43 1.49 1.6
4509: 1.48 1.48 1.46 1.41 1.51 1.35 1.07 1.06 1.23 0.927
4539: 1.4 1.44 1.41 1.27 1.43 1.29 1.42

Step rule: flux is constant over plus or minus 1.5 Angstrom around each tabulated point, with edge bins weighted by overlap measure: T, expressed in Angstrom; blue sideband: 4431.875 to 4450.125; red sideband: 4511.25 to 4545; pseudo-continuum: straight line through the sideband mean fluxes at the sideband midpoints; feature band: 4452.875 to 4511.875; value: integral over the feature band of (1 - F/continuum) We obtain -2.6 Angstrom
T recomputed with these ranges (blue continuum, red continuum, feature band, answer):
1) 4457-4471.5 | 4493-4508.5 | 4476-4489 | -1.26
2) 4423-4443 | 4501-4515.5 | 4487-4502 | 1.12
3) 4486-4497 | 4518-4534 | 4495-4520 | -3.25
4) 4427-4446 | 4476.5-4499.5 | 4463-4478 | -0.33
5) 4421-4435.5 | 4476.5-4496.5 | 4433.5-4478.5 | 0.34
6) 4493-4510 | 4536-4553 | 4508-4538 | 1.88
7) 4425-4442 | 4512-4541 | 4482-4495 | -1.57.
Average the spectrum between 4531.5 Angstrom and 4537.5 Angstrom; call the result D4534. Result 1.08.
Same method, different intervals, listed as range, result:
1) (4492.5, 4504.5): 1.35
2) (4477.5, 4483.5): 1.31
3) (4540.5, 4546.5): 1.43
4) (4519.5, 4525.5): 1.43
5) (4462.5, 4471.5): 1.27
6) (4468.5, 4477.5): 1.29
